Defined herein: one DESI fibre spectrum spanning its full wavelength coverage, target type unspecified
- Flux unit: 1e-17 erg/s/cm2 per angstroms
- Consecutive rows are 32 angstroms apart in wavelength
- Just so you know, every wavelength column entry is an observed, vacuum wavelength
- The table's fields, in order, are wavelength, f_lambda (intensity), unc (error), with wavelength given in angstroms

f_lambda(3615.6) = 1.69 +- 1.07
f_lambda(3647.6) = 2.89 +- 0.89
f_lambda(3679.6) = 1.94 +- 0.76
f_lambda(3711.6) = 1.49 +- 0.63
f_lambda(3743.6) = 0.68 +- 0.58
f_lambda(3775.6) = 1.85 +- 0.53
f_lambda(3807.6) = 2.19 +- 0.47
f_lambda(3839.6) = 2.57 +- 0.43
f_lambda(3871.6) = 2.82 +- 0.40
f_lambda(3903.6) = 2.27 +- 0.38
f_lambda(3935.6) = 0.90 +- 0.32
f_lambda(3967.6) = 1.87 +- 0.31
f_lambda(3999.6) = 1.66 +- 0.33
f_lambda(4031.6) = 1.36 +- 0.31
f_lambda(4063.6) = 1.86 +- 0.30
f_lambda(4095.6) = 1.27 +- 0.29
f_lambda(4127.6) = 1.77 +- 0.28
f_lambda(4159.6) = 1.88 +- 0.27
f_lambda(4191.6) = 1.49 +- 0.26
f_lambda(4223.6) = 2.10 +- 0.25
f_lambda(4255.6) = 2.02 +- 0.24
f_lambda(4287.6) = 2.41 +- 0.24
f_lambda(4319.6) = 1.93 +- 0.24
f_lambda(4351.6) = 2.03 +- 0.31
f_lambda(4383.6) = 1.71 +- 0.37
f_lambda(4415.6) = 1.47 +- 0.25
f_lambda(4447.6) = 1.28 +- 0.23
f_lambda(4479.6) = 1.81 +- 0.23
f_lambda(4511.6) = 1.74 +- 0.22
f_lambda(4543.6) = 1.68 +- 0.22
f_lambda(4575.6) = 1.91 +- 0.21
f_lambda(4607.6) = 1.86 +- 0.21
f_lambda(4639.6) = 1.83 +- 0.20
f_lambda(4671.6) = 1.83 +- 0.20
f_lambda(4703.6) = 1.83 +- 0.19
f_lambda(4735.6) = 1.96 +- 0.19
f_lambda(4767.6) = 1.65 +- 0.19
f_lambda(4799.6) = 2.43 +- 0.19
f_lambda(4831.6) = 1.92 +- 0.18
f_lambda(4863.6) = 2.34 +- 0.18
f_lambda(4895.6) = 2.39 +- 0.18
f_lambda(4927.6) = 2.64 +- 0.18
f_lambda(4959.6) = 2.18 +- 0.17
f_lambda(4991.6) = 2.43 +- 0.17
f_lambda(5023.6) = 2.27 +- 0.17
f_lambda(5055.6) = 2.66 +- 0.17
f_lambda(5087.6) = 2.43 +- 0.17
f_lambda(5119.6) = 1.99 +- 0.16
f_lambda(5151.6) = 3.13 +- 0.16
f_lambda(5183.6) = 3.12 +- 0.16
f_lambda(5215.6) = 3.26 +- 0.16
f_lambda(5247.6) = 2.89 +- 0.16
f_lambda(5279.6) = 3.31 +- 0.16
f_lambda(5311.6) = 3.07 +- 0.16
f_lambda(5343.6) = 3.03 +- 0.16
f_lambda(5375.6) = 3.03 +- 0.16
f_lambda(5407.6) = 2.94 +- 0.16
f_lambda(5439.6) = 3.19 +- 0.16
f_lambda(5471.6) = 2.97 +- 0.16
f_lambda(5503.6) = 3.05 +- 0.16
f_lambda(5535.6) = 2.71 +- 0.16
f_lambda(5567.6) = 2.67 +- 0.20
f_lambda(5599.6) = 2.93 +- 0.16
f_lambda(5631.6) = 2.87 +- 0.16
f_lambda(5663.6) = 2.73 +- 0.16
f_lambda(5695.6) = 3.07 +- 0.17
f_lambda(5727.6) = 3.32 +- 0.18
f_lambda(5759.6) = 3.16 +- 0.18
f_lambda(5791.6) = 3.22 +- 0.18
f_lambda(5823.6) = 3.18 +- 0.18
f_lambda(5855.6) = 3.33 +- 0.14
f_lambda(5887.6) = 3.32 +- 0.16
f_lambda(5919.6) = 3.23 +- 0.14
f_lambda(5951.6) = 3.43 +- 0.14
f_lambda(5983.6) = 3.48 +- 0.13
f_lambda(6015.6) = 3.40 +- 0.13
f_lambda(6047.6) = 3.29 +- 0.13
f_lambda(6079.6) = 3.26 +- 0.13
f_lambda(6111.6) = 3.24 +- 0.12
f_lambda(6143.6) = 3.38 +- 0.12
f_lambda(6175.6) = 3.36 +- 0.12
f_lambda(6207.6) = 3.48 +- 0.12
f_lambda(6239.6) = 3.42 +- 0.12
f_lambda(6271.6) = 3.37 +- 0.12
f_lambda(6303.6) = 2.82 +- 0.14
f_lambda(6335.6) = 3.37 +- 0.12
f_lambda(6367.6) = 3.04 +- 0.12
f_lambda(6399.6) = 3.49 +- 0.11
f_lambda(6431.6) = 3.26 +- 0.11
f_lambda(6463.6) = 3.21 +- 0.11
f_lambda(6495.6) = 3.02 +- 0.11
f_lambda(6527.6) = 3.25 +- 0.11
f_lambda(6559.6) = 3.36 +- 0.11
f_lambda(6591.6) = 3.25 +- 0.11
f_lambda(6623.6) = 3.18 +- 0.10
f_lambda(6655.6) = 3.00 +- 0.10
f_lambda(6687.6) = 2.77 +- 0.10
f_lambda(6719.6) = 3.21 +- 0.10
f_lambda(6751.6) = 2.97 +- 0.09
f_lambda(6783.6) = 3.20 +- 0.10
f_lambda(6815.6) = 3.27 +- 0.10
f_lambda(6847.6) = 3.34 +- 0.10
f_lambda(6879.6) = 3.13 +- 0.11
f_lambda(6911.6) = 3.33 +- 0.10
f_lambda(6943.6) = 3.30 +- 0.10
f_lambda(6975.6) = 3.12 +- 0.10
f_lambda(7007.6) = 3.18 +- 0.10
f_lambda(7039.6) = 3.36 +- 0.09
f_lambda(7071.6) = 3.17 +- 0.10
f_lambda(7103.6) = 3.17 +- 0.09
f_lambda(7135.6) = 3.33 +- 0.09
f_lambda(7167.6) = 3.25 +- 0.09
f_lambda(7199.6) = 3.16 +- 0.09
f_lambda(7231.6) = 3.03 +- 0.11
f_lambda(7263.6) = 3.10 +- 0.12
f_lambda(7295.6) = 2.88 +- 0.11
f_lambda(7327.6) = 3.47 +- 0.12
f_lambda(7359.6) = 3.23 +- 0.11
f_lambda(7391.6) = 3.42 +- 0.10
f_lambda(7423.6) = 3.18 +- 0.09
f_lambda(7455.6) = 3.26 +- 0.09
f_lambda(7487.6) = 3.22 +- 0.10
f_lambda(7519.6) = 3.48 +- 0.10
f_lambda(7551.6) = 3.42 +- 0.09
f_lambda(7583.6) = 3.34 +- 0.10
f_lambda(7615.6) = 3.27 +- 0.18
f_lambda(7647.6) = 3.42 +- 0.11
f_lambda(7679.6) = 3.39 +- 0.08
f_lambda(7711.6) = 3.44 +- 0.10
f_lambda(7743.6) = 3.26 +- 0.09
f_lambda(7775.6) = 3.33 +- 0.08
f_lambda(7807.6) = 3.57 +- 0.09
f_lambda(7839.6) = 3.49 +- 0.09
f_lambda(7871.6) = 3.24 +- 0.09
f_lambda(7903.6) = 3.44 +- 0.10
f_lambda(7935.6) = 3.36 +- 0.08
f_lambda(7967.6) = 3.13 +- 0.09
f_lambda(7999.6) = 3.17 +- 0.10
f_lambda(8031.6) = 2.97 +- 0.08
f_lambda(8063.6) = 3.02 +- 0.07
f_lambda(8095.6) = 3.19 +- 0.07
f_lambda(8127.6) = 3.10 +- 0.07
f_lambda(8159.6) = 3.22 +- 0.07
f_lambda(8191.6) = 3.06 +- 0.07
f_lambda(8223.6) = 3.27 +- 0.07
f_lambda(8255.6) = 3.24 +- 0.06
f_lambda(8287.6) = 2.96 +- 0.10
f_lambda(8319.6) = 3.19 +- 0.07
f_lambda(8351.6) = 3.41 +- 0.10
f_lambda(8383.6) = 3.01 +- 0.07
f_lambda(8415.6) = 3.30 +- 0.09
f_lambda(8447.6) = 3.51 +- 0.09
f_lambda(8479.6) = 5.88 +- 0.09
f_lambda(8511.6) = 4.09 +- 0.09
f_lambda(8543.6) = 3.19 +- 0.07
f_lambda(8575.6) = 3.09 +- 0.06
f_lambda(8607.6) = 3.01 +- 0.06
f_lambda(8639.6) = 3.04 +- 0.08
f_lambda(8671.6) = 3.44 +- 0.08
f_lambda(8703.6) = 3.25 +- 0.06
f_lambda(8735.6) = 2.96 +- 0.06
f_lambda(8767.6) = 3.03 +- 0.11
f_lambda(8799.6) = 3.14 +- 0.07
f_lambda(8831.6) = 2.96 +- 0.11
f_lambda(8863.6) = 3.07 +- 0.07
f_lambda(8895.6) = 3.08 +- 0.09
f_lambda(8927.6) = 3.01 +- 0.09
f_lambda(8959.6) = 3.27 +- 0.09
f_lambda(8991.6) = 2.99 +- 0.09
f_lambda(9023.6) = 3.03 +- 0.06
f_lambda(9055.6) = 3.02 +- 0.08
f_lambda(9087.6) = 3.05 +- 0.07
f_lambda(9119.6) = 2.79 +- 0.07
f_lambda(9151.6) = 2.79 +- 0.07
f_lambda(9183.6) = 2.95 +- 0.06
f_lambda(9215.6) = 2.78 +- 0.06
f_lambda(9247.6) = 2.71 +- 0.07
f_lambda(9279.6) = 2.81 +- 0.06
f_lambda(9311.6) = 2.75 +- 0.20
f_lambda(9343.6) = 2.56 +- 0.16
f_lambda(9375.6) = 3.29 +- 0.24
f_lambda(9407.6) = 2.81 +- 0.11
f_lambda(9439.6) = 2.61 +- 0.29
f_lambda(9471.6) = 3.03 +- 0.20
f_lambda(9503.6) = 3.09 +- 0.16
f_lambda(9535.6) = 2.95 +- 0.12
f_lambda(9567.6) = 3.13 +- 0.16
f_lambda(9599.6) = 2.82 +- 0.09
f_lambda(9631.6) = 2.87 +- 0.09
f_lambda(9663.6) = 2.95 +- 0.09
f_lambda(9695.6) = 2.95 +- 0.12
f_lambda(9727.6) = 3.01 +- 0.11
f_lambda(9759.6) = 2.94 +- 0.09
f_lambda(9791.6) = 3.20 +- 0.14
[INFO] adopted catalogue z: 0.291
